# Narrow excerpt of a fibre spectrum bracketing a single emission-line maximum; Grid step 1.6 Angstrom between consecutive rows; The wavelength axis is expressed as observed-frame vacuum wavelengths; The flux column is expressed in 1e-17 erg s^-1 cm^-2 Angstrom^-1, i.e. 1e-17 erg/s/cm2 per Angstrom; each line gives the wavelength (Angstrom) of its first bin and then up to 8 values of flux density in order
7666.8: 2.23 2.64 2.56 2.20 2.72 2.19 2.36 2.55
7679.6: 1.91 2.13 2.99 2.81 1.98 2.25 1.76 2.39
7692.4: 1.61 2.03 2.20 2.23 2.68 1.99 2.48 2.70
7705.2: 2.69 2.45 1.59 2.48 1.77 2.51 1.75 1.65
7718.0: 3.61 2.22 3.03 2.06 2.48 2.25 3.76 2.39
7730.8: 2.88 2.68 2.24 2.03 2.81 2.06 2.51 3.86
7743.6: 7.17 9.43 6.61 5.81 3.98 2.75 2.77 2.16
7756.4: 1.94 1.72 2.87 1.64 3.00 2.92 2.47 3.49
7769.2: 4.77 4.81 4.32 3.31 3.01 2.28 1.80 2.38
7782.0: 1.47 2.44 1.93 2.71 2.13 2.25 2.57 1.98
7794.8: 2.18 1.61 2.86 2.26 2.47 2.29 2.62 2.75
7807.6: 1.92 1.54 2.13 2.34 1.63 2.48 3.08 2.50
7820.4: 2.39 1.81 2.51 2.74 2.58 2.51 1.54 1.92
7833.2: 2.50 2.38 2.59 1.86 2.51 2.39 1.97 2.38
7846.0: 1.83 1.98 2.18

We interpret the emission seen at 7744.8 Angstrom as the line H-alpha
